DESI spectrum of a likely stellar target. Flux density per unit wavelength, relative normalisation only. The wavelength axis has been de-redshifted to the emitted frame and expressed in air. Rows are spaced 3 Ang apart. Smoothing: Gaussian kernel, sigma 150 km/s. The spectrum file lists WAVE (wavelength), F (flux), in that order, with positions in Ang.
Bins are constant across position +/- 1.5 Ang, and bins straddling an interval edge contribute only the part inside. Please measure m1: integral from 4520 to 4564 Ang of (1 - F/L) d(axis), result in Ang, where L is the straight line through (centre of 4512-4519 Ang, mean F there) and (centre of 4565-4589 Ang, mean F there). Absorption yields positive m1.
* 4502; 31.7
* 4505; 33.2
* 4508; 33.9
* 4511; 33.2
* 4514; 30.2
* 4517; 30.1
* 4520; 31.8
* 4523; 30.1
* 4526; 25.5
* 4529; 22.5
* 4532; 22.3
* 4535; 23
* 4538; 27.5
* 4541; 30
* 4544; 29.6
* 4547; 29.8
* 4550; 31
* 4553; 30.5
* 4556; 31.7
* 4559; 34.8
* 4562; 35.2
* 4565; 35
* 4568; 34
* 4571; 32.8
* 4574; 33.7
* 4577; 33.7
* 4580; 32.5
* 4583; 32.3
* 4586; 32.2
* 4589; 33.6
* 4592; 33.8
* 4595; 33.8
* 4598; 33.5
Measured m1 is 3.75 Ang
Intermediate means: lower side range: 30.5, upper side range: 33.2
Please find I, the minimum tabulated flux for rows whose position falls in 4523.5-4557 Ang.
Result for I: 22.3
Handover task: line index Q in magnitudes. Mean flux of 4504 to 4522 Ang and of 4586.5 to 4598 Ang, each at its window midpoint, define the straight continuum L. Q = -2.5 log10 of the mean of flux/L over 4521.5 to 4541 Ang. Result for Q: 0.26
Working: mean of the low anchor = 32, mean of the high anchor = 33.6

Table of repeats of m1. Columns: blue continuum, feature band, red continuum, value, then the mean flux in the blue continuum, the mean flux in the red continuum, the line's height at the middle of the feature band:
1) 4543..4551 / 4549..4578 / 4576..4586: -1.76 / 30.1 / 32.7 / 31.4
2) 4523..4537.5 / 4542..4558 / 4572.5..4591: -1.73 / 24.3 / 33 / 27.7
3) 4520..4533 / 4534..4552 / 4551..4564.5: 0.66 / 26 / 33.1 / 29.7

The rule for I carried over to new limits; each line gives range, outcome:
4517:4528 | 25.5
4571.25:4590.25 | 32.2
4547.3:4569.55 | 30.5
